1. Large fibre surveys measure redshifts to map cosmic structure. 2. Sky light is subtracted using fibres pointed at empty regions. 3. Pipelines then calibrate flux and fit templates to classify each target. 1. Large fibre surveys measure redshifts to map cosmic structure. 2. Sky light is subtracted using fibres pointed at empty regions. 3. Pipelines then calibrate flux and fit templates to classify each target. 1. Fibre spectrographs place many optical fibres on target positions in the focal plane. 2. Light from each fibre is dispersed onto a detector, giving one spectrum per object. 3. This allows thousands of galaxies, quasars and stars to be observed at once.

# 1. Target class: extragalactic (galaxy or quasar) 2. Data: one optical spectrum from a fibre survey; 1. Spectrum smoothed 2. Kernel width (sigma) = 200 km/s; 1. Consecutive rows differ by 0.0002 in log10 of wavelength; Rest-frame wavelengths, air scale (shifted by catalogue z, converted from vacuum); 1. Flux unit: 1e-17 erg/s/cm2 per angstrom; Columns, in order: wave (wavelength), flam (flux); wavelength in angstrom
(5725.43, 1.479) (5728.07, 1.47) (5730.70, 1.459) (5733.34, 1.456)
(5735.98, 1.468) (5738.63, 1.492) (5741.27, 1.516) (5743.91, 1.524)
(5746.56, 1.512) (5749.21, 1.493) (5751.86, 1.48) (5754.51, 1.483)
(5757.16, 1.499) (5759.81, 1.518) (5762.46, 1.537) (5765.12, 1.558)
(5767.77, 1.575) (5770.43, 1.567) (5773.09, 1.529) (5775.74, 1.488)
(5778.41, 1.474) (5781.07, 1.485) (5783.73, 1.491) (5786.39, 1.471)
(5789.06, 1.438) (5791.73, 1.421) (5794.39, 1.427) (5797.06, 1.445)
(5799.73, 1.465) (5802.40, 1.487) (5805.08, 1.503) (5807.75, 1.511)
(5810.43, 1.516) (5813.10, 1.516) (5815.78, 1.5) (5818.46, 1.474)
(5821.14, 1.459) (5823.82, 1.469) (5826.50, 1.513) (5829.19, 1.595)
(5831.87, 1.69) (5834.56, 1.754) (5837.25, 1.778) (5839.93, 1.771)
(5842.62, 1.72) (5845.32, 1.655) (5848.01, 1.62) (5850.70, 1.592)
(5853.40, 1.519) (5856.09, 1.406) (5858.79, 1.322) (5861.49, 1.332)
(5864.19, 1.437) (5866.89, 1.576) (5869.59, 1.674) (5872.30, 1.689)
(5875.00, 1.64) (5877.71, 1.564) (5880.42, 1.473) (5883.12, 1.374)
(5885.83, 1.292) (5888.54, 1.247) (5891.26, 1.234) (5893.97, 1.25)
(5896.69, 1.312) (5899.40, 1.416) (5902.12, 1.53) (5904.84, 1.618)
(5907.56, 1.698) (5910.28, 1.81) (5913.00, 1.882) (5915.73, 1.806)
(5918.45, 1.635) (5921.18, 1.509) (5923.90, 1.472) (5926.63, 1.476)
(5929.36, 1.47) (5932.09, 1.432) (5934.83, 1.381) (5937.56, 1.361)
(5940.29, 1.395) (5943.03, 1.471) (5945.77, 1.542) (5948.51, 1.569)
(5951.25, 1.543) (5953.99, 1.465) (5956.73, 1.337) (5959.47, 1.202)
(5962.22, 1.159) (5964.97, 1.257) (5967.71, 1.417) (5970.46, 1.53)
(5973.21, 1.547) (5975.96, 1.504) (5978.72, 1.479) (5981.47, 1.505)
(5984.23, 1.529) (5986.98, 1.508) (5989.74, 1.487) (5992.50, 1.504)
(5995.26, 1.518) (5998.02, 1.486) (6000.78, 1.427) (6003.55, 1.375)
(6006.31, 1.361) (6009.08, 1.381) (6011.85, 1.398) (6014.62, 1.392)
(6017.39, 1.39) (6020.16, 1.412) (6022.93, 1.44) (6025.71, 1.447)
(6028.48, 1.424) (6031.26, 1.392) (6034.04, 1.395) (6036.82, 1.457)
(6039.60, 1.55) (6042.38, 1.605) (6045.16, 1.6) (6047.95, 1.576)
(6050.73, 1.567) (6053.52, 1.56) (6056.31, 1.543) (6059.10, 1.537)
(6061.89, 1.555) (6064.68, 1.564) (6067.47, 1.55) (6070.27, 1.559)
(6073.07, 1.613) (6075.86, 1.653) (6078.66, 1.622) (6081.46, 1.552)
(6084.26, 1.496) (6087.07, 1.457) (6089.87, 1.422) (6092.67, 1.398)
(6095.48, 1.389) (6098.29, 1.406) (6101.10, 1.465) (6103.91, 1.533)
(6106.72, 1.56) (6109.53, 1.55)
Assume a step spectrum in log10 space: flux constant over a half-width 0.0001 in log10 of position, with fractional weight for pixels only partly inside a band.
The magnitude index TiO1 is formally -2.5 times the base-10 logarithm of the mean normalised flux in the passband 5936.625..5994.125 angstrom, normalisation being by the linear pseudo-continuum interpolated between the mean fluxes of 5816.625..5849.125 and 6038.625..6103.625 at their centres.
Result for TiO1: 0.09 mag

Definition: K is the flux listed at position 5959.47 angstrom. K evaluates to 1.202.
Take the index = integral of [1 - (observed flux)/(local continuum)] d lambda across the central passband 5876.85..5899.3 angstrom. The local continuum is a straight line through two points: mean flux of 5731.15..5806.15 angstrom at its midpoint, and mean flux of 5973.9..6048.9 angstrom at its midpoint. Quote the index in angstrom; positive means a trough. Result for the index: 2.1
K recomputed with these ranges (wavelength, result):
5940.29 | 1.395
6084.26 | 1.496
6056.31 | 1.543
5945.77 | 1.542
